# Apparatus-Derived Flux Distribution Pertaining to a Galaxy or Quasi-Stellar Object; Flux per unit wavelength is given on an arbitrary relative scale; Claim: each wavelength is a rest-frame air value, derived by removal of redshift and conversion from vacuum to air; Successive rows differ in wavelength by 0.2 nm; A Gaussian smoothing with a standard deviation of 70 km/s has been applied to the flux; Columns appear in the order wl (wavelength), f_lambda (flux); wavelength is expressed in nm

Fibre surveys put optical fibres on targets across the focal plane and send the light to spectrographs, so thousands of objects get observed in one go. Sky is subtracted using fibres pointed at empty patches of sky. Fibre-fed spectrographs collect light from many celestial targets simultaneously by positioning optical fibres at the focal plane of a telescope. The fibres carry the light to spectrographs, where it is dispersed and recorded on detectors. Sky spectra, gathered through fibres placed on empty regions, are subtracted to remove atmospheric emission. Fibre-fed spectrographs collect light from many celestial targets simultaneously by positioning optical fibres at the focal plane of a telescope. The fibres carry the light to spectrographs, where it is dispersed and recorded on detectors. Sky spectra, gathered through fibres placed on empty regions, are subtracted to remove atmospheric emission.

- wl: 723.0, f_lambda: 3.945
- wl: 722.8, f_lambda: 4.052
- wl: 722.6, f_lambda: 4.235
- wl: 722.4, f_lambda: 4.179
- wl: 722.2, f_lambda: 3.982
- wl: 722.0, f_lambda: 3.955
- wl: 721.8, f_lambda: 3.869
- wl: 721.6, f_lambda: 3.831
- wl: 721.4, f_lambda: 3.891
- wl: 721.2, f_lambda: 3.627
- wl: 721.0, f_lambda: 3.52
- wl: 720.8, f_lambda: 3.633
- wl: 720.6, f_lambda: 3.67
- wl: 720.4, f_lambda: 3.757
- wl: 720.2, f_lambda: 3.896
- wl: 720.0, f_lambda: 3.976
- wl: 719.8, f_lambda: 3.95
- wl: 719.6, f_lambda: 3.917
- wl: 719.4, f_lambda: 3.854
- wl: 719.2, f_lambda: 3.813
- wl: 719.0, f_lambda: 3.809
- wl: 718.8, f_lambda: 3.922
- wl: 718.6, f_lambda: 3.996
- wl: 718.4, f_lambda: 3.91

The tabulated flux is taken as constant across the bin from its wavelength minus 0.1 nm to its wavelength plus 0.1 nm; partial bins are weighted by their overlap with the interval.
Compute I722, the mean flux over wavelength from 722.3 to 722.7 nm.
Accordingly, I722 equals 4.21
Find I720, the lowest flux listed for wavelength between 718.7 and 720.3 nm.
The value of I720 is 3.809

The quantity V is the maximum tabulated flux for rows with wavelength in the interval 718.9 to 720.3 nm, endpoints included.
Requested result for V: 3.976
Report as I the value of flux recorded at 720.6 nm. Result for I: 3.67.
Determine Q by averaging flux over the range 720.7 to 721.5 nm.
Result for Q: 3.67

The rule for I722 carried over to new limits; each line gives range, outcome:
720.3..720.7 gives 3.71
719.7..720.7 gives 3.85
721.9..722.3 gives 3.97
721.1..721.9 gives 3.8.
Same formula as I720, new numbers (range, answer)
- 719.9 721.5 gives 3.52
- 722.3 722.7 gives 4.179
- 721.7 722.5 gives 3.869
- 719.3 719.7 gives 3.854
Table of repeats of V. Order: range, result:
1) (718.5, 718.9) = 3.996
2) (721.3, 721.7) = 3.891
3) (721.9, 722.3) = 3.982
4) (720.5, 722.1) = 3.955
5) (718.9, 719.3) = 3.813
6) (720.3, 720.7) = 3.757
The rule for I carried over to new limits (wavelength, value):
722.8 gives 4.052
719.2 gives 3.813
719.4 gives 3.854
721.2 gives 3.627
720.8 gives 3.633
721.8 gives 3.869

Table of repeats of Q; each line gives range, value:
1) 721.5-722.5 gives 3.96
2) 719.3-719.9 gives 3.91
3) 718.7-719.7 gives 3.86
